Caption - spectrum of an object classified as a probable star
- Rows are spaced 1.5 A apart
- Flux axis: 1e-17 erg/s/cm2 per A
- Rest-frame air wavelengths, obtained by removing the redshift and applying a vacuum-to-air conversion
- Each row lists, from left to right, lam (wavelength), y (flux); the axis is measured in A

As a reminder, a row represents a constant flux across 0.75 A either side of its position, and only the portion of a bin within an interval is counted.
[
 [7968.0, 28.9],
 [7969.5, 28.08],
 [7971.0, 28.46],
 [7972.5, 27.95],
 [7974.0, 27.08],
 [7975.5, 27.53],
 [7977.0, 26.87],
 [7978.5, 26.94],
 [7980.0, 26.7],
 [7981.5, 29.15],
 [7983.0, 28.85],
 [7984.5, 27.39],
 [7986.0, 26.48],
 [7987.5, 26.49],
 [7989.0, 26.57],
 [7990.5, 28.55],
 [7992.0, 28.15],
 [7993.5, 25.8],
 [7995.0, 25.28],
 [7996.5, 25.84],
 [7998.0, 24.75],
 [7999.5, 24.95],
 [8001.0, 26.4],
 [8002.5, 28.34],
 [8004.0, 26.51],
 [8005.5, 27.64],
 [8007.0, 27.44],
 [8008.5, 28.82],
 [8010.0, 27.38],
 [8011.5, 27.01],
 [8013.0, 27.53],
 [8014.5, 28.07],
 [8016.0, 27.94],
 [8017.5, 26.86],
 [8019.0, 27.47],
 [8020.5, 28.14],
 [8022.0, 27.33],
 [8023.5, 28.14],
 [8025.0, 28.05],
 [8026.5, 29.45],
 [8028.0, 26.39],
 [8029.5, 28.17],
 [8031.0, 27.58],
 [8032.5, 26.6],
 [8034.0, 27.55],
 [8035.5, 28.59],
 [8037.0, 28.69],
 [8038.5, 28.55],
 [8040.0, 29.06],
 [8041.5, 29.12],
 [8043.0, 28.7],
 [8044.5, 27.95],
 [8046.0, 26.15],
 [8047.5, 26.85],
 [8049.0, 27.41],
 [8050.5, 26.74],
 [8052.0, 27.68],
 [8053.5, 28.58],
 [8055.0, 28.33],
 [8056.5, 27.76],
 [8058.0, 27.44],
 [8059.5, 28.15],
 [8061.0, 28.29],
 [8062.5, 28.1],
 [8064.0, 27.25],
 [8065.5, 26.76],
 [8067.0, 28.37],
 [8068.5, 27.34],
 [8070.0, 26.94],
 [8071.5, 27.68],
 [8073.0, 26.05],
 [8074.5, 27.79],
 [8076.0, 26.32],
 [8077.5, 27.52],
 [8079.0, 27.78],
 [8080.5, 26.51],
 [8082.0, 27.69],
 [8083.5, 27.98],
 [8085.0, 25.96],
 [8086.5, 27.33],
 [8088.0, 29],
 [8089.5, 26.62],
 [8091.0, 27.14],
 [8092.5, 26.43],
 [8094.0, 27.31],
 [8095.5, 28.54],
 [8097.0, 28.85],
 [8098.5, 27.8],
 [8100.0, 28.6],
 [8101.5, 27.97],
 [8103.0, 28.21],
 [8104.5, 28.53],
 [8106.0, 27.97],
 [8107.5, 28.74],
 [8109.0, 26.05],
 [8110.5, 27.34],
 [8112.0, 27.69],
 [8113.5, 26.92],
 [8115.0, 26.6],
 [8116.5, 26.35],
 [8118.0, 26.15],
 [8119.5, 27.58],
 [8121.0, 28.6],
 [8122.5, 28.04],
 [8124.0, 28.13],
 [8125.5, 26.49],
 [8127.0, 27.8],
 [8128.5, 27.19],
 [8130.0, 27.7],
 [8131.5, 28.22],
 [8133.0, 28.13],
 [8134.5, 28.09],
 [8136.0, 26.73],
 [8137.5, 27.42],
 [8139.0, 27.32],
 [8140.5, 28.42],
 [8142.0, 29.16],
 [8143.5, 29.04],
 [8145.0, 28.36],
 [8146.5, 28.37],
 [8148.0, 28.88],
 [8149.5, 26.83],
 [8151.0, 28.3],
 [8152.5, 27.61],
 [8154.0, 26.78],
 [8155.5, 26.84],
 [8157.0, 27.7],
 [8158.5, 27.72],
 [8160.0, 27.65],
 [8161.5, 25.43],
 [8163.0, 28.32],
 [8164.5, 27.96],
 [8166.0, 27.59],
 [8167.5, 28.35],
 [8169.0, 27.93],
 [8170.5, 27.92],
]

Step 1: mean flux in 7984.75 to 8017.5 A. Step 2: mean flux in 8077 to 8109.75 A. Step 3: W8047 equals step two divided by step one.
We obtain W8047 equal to 1.03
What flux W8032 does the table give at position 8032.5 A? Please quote 26.6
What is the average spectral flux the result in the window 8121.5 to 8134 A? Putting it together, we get 27.7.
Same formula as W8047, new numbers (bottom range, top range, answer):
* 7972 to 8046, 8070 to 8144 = 1.00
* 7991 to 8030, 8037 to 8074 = 1.02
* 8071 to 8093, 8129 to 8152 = 1.03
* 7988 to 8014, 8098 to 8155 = 1.03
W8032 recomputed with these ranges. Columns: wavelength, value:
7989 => 26.57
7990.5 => 28.55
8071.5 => 27.68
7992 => 28.15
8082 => 27.69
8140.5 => 28.42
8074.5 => 27.79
